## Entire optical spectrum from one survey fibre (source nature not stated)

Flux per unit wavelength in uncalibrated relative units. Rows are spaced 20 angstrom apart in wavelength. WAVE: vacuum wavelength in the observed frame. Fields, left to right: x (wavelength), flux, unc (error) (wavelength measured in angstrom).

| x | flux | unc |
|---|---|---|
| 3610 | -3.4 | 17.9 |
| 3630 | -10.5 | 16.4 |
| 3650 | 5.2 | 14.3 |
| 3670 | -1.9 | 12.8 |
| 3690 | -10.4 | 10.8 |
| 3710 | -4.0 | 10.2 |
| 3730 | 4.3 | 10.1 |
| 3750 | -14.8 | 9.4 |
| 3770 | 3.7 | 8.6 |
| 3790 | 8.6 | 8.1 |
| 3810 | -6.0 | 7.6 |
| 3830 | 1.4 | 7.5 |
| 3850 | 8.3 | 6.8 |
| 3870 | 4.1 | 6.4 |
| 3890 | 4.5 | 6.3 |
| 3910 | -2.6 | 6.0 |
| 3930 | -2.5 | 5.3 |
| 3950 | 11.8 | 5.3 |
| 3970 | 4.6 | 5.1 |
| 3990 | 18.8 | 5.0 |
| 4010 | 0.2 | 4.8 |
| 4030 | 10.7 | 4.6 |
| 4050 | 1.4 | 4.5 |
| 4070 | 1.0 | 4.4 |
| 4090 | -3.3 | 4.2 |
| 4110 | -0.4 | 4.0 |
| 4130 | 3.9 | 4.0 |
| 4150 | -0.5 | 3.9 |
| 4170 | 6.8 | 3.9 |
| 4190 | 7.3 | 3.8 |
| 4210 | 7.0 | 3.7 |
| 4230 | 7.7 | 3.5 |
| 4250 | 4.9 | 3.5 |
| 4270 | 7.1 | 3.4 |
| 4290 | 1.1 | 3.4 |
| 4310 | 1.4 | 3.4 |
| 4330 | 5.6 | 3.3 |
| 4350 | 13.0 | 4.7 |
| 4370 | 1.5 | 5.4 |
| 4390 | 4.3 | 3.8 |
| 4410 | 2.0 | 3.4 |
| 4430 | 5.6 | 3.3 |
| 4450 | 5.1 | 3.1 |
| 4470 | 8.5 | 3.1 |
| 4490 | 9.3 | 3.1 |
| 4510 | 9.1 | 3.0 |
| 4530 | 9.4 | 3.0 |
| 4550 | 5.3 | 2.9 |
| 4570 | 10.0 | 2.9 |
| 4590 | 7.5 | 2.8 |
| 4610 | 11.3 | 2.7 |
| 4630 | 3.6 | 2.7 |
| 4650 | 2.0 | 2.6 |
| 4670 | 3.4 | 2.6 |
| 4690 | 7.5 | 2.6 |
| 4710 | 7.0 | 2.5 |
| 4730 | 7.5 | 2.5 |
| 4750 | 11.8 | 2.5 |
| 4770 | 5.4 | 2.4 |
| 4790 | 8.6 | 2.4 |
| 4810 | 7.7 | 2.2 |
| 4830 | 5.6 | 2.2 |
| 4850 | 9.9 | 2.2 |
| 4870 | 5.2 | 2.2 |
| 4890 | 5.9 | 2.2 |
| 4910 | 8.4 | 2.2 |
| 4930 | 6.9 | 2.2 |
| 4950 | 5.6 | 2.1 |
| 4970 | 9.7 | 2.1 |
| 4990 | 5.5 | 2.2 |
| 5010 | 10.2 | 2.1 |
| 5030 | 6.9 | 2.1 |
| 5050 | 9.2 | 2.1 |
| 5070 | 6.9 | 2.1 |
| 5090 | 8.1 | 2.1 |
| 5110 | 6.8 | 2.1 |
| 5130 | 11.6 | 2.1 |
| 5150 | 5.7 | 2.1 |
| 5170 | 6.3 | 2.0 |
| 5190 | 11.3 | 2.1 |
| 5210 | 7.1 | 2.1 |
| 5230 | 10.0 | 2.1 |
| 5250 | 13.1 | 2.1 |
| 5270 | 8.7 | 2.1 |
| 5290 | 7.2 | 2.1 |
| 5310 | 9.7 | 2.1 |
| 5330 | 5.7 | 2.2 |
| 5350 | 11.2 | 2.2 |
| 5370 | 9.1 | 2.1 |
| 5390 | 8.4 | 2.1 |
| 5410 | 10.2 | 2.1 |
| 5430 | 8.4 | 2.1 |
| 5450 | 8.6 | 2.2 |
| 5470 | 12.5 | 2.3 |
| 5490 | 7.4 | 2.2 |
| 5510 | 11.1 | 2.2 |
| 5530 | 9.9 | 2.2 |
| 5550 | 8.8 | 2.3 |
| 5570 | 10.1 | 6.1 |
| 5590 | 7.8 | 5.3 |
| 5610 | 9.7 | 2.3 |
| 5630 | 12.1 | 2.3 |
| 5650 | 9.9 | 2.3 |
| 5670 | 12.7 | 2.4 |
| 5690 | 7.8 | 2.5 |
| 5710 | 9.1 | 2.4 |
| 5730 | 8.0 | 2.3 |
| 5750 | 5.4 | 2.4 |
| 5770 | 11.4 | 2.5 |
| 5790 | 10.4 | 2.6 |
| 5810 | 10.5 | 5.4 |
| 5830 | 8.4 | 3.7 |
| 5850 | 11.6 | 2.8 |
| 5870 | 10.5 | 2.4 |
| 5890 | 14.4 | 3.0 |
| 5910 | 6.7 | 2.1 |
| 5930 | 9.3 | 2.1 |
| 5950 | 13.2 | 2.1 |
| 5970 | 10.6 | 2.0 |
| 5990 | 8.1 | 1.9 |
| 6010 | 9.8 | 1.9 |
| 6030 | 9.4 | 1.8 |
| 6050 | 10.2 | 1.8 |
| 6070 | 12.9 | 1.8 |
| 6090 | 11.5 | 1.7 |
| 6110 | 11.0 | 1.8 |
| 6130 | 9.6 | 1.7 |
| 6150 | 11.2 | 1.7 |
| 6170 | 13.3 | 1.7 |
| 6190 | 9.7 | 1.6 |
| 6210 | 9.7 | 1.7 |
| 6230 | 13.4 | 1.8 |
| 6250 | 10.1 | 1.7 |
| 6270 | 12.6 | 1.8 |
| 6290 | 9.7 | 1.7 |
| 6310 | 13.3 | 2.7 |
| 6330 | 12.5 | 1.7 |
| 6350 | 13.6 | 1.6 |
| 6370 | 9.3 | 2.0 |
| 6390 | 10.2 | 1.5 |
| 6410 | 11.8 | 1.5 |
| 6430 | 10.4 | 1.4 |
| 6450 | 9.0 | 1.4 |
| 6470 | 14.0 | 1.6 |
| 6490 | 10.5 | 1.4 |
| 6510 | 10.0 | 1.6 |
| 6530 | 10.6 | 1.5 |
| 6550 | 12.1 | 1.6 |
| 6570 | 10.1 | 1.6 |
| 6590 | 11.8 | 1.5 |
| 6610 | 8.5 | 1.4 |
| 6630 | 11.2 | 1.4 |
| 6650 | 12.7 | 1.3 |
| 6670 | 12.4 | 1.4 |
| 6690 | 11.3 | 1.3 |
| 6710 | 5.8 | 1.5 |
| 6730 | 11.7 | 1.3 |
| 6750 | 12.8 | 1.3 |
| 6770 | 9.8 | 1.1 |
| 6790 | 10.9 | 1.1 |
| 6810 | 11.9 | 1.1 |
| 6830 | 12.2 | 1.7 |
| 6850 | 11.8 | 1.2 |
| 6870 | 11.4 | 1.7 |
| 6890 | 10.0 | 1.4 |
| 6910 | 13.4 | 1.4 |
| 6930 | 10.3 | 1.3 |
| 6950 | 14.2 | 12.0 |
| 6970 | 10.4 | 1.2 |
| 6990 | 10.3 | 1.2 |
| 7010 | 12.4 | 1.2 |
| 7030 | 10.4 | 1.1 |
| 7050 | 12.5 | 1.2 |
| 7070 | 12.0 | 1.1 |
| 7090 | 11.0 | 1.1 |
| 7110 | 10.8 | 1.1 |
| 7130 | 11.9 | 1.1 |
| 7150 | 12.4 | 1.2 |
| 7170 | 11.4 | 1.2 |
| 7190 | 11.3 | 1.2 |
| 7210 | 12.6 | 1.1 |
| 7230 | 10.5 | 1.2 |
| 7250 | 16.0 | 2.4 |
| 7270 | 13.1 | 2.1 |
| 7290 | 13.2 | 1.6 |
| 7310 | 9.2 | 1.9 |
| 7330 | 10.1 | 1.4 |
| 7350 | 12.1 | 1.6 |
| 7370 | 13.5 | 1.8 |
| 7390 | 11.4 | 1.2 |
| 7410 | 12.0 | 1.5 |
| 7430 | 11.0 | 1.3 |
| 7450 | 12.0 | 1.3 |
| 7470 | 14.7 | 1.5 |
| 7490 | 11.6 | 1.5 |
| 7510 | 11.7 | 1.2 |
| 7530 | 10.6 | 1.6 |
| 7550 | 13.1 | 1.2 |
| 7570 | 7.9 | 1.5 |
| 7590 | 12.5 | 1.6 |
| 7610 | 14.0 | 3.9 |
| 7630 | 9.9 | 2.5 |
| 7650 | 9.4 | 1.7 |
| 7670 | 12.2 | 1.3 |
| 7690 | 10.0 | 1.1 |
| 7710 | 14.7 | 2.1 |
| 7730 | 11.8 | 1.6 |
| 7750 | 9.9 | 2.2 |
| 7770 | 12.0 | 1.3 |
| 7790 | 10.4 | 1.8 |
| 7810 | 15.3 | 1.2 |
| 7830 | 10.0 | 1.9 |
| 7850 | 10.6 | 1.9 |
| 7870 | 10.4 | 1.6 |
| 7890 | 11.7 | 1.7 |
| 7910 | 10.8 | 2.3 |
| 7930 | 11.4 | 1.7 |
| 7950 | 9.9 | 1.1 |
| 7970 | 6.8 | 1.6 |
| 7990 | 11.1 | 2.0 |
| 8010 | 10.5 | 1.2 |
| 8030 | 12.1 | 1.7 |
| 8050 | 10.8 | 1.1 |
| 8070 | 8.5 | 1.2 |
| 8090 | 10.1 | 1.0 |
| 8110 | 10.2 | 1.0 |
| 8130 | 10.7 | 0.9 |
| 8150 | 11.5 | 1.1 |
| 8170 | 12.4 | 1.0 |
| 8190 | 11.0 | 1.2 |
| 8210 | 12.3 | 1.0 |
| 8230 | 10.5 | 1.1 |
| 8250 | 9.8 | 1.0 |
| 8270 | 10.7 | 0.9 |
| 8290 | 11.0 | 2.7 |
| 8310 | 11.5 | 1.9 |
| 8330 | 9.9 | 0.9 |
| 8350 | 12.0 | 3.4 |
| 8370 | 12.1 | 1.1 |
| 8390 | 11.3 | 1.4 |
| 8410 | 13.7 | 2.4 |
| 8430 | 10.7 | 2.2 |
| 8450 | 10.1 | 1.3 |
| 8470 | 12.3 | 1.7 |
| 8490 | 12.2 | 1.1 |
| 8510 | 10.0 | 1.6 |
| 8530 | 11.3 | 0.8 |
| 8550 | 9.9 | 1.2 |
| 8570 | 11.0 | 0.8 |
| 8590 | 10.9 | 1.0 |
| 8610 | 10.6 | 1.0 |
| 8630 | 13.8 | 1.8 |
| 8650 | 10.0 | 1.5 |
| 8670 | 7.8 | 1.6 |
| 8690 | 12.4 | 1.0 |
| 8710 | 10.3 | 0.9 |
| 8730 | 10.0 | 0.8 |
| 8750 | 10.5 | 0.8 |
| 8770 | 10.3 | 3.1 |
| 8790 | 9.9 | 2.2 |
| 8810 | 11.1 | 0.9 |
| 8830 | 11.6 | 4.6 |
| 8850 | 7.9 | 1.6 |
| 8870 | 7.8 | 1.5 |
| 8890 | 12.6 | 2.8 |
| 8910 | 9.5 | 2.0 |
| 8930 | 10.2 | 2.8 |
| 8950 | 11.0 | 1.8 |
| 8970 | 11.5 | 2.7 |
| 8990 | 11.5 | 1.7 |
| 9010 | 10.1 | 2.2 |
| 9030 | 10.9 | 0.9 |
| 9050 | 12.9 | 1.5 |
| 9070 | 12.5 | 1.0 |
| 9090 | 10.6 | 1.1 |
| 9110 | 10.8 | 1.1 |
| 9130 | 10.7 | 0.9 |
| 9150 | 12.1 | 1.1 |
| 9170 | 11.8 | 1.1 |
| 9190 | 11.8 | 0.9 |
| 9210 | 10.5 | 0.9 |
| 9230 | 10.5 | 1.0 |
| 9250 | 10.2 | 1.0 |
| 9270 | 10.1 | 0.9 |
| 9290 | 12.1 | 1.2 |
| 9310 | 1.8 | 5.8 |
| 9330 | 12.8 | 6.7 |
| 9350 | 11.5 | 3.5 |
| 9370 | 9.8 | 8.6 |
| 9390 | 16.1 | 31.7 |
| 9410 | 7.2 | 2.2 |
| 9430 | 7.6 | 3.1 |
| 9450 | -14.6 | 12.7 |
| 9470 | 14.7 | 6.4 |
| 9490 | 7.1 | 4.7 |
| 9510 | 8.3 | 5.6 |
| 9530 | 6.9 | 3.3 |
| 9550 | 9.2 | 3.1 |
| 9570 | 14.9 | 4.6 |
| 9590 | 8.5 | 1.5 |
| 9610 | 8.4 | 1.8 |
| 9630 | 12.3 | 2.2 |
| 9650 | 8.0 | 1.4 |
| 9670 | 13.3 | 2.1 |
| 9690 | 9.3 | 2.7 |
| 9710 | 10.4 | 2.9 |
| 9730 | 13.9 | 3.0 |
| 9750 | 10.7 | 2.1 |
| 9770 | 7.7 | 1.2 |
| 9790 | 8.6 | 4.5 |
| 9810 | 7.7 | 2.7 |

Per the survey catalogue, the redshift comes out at 0.11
